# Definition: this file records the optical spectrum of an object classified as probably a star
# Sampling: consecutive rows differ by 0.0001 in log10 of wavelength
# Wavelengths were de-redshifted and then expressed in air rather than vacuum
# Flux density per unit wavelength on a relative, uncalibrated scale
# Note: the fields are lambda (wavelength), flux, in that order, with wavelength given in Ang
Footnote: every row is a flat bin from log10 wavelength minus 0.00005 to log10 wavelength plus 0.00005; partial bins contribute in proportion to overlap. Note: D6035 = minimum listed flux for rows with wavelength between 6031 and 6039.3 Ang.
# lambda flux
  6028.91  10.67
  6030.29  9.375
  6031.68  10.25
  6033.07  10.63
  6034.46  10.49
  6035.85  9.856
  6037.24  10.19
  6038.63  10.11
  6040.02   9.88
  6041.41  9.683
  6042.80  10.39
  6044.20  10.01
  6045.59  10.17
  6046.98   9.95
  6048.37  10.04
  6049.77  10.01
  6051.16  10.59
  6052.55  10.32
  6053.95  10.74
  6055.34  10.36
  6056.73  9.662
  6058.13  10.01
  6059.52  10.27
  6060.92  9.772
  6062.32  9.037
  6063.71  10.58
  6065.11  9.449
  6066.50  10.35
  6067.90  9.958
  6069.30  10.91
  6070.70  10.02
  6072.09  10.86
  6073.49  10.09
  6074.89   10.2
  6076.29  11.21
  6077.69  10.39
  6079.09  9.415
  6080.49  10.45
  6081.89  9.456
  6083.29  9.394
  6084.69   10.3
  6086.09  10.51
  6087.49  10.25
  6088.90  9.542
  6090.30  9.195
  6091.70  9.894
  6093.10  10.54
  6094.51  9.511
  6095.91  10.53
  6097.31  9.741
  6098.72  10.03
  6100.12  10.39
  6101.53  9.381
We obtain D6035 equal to 9.856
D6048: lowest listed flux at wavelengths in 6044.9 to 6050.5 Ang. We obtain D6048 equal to 9.95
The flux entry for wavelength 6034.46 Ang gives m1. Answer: 10.49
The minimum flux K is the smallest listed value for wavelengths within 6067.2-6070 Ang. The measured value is 9.958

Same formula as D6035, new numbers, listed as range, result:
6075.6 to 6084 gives 9.394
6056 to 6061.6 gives 9.662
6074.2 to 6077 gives 10.2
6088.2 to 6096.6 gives 9.195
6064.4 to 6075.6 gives 9.449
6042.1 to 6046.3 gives 10.01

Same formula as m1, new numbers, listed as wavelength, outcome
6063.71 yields 10.58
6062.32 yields 9.037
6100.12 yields 10.39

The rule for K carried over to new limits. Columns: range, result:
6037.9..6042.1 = 9.683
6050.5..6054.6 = 10.32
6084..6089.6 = 9.542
